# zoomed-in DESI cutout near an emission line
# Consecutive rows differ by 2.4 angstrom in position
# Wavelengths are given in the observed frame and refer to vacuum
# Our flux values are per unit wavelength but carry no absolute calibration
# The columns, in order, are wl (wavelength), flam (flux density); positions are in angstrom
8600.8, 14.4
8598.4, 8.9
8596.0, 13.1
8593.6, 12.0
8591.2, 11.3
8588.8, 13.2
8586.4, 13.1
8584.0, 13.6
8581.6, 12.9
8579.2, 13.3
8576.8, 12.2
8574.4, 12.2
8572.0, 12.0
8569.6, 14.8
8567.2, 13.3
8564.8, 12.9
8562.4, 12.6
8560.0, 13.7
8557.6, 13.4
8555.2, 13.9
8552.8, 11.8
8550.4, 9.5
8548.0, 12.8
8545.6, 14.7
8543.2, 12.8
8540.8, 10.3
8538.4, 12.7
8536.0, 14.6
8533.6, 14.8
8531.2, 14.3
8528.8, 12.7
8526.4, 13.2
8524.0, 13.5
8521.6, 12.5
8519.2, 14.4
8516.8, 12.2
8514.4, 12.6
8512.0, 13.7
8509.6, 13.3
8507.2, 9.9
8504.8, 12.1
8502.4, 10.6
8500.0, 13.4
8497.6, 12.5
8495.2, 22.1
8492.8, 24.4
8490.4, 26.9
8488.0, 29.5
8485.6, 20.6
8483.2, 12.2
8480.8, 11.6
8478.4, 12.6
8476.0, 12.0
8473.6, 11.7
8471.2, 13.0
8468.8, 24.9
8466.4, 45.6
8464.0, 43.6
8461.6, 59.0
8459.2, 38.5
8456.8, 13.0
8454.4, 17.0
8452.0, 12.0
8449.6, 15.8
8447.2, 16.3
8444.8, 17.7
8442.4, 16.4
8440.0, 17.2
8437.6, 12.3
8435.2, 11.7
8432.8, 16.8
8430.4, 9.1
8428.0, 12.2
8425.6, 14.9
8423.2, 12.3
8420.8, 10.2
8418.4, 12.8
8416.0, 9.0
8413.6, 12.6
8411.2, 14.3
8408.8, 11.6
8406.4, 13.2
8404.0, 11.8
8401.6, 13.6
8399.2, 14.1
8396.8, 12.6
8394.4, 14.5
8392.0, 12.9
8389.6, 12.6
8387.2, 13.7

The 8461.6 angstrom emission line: H-alpha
